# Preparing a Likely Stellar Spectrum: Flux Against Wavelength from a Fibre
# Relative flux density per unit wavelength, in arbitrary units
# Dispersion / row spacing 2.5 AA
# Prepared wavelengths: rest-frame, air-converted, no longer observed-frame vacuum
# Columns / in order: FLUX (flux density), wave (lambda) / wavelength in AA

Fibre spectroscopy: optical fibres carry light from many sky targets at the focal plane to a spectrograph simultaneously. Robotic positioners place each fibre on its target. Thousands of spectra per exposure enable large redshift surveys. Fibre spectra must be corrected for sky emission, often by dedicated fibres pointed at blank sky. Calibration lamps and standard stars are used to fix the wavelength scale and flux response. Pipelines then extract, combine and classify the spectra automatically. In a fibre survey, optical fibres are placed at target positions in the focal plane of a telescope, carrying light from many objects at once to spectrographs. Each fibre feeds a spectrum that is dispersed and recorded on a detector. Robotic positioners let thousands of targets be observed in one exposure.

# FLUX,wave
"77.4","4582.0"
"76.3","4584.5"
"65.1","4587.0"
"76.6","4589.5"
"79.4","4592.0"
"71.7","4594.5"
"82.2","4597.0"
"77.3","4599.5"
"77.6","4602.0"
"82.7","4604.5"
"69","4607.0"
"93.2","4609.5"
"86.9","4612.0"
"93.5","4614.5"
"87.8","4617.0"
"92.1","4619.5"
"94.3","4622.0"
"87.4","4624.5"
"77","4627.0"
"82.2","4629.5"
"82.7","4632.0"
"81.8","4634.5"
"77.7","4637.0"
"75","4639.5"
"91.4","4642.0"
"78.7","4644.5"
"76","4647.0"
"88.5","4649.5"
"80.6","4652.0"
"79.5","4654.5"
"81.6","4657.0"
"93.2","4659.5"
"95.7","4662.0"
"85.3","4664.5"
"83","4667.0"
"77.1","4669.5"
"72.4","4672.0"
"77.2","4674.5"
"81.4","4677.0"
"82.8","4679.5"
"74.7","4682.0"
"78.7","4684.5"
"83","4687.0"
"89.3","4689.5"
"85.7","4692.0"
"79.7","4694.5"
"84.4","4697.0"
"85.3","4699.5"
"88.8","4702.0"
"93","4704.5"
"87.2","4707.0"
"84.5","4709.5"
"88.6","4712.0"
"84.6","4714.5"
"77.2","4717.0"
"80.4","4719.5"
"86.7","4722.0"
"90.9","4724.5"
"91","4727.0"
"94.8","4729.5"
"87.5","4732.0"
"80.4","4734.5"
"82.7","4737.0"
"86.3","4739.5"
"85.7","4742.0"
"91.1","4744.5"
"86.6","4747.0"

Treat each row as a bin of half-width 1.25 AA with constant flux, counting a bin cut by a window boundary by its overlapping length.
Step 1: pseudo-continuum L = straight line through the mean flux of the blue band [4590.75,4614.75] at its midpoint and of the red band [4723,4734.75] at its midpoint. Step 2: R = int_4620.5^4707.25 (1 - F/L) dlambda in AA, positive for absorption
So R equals 1.9 AA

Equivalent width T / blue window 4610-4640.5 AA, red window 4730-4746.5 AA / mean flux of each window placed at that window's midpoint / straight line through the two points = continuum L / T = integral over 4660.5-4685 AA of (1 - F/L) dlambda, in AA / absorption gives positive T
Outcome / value 1.29 AA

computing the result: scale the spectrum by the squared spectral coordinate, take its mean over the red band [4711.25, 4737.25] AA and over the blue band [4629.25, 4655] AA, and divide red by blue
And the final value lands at 1.10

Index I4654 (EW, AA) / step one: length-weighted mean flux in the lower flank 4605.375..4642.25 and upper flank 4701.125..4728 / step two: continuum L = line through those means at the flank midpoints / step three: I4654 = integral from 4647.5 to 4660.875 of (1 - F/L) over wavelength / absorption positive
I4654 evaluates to 0.2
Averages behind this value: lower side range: 84.6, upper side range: 86.6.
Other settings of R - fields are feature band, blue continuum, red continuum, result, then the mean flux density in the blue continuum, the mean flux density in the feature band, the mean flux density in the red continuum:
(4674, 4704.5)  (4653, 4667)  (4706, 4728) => 1.04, 86.6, 83.1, 85.6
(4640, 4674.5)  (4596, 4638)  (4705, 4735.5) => 0.79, 83.9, 82.9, 86.4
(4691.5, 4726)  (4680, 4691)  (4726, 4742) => -0.56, 81.6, 85.5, 86.9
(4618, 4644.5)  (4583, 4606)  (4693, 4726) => -1.54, 76.5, 83.9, 85.5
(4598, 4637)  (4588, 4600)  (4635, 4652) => -2.49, 77.2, 84.1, 81.2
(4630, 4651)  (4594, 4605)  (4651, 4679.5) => -0.14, 78.5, 81.5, 82.5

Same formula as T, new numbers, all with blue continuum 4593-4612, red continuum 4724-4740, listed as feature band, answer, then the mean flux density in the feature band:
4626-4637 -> 0.10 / 80.6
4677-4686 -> 0.56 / 79.2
